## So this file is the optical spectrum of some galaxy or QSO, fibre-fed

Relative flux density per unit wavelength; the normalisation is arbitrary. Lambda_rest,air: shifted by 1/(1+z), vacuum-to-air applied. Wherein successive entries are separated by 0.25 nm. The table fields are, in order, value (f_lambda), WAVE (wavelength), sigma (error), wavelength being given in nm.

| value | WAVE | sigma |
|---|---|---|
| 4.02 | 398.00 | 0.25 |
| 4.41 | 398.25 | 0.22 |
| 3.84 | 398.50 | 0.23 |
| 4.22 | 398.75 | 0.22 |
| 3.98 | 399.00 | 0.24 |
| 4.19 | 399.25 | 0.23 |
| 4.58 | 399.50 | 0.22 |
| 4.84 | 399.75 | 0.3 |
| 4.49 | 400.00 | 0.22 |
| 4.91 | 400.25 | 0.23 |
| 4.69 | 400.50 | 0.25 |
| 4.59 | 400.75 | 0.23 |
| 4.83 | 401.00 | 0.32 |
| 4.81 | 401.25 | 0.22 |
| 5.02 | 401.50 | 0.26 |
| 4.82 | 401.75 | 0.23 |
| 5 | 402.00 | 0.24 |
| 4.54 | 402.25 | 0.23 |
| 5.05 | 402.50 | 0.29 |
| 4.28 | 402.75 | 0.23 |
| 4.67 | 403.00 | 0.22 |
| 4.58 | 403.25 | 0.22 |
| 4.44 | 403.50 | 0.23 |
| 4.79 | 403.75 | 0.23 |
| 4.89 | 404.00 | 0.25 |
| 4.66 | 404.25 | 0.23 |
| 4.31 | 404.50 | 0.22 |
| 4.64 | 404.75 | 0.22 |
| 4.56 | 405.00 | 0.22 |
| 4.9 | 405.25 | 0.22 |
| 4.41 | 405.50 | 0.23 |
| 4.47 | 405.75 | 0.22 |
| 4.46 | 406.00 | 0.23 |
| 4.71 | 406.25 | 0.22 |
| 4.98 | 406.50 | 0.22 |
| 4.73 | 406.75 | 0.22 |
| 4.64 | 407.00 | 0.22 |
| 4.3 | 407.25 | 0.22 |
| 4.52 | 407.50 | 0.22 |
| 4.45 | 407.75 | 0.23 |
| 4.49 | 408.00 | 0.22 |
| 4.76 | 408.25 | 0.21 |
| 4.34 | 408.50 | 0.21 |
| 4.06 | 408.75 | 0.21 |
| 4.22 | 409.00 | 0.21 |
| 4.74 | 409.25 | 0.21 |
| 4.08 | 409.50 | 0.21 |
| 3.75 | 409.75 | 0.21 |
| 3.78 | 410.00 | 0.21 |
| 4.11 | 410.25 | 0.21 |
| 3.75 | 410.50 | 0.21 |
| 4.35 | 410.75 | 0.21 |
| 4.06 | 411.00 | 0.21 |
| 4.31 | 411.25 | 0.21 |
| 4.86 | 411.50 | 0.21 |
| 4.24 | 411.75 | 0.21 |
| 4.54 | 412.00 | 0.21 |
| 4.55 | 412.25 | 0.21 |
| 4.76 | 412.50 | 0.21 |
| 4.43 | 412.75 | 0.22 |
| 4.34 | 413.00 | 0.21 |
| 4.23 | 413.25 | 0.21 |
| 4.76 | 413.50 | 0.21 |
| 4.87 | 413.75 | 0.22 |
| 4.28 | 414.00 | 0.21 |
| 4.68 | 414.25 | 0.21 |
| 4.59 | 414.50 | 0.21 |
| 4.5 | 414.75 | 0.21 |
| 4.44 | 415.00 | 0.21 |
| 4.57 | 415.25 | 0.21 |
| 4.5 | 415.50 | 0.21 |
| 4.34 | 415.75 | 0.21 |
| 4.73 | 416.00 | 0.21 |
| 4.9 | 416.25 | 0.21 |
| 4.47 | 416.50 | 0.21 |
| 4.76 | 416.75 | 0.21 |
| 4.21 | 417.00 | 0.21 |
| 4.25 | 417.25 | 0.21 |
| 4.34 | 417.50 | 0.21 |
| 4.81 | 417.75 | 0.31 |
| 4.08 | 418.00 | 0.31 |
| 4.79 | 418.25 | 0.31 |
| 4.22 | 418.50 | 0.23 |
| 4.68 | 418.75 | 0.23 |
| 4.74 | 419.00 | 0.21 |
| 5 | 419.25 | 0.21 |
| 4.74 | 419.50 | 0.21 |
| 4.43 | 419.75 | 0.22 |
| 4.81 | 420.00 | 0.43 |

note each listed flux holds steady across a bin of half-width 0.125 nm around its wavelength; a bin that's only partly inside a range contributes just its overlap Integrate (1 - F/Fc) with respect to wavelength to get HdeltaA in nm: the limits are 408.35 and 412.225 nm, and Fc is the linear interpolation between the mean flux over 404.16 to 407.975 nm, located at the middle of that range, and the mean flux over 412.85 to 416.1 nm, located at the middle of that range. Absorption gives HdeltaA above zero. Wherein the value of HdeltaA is 0.28 nm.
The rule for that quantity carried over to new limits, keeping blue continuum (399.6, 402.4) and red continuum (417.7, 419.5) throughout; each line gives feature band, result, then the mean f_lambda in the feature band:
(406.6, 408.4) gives 0.061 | 4.56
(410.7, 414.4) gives 0.146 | 4.49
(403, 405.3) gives 0.055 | 4.63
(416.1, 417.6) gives 0.045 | 4.49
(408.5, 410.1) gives 0.195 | 4.13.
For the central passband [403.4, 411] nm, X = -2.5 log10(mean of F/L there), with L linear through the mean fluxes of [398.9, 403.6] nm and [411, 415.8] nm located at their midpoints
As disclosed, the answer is 0.03 mag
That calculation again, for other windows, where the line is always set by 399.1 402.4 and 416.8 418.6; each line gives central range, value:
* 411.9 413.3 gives 0.00 mag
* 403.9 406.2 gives 0.01 mag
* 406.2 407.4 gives -0.01 mag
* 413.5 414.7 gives -0.03 mag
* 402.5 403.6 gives 0.03 mag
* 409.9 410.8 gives 0.14 mag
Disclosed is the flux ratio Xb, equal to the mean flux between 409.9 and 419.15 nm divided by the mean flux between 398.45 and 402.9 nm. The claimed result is 1.0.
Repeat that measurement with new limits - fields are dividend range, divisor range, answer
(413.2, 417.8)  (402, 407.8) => 0.98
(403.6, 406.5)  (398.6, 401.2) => 1.02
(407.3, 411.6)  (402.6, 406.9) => 0.92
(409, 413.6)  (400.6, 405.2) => 0.92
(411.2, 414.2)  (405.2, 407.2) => 0.97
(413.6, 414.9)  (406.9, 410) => 1.06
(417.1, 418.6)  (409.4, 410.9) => 1.11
